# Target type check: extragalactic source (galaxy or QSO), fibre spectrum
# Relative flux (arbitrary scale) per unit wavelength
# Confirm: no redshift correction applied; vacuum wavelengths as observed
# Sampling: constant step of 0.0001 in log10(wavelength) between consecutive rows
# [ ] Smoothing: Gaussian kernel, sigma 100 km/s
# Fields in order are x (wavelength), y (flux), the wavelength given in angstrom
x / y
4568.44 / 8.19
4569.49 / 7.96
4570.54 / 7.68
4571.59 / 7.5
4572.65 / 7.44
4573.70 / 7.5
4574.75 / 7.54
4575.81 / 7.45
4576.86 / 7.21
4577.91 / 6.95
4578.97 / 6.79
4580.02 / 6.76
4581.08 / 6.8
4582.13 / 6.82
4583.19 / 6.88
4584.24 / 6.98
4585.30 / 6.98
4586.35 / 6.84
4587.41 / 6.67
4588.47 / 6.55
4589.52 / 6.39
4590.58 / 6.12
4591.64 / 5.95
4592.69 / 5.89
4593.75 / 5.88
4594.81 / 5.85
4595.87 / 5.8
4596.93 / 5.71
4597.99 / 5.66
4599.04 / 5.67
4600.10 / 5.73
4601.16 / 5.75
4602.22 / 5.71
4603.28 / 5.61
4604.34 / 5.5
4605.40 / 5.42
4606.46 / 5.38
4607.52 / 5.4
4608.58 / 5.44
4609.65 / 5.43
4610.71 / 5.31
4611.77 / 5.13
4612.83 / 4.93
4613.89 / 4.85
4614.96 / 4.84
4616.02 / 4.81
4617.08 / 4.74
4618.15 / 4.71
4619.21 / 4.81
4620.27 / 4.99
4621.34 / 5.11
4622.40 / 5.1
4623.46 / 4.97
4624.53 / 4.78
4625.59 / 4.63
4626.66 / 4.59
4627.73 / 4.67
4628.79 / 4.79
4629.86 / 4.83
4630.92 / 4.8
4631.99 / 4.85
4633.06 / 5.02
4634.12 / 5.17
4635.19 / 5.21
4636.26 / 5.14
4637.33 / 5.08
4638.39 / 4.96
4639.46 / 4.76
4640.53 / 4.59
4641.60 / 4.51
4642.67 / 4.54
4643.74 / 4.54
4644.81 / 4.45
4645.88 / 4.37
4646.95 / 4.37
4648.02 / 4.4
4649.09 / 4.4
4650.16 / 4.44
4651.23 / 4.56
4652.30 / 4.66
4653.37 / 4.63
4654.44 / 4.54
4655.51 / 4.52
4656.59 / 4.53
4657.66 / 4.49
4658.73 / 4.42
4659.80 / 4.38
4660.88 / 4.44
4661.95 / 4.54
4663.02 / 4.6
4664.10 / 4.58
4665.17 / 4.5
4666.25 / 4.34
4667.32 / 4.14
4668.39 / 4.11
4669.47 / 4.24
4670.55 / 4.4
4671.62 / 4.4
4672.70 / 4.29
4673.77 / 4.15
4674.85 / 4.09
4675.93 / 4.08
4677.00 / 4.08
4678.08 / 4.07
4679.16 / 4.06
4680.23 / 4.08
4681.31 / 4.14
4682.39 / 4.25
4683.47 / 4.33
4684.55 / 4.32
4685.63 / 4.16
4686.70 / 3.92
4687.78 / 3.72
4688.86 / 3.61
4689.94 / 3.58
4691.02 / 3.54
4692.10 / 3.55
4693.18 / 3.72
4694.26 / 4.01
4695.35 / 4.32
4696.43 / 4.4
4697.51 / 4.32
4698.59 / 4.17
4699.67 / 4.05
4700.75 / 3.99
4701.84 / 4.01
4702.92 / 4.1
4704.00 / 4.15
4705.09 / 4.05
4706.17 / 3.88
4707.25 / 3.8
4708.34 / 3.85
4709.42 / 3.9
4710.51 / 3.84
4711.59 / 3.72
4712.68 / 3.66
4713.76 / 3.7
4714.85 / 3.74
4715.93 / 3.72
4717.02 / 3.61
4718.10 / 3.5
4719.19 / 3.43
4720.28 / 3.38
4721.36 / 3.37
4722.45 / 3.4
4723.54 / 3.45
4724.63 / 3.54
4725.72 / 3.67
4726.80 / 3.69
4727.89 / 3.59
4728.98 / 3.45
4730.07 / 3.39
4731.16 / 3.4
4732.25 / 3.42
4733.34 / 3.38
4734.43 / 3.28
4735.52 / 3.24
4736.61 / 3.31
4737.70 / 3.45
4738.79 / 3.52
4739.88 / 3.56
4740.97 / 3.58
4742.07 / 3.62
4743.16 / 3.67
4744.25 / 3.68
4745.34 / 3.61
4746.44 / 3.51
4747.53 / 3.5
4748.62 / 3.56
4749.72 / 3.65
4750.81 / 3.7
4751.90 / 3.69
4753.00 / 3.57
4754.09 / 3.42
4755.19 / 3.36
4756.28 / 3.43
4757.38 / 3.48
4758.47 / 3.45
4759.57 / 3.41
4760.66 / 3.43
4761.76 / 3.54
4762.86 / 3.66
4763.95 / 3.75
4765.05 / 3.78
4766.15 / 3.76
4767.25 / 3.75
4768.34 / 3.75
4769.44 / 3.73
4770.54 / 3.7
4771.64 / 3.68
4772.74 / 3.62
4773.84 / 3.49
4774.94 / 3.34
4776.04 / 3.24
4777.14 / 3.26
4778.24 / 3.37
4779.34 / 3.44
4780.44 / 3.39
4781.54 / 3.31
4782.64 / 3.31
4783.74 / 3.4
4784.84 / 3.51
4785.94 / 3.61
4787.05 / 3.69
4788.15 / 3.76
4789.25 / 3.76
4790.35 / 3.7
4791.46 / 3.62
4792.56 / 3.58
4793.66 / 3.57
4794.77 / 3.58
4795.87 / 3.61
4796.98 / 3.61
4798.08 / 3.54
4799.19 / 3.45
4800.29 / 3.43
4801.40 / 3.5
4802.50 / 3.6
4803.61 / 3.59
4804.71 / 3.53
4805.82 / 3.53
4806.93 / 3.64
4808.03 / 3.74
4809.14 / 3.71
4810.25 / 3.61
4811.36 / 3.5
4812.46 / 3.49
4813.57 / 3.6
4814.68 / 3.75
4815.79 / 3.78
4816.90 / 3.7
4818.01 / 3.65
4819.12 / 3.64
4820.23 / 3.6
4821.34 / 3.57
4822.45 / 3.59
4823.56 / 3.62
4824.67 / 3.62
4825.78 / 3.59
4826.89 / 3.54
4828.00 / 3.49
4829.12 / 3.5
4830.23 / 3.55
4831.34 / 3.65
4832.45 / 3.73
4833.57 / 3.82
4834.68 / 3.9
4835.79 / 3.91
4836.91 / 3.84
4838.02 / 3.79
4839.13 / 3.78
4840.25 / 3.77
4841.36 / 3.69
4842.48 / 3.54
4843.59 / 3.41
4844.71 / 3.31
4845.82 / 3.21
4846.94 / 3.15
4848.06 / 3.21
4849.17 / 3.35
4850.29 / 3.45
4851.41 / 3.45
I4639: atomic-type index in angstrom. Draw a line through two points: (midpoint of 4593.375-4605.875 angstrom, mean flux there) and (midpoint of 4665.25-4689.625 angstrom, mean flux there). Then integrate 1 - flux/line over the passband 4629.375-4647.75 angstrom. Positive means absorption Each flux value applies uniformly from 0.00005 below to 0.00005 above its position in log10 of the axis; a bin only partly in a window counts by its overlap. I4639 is 0.5 angstrom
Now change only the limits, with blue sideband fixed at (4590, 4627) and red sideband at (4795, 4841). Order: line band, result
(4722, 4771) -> 7.7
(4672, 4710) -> 5.2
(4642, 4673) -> 3.1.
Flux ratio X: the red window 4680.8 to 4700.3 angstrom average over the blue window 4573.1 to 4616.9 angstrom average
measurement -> 0.7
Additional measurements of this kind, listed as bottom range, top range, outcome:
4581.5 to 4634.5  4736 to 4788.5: 0.64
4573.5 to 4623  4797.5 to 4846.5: 0.61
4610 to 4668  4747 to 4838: 0.76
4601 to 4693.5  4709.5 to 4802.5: 0.77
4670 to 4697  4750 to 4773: 0.89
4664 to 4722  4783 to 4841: 0.91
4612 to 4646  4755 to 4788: 0.73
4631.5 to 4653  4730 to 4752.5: 0.75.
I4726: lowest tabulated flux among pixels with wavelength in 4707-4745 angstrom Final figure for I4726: 3.24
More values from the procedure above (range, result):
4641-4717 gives 3.54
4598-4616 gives 4.84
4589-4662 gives 4.37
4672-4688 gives 3.72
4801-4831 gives 3.49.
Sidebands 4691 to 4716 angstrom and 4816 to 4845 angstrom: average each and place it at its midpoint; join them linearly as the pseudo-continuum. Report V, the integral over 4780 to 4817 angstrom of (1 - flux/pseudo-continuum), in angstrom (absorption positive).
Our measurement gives 1.4 angstrom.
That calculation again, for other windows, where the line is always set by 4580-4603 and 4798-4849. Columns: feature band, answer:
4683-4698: 3.4 angstrom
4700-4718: 3.8 angstrom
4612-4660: 8.4 angstrom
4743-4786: 7.3 angstrom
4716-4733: 4.4 angstrom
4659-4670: 2.1 angstrom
